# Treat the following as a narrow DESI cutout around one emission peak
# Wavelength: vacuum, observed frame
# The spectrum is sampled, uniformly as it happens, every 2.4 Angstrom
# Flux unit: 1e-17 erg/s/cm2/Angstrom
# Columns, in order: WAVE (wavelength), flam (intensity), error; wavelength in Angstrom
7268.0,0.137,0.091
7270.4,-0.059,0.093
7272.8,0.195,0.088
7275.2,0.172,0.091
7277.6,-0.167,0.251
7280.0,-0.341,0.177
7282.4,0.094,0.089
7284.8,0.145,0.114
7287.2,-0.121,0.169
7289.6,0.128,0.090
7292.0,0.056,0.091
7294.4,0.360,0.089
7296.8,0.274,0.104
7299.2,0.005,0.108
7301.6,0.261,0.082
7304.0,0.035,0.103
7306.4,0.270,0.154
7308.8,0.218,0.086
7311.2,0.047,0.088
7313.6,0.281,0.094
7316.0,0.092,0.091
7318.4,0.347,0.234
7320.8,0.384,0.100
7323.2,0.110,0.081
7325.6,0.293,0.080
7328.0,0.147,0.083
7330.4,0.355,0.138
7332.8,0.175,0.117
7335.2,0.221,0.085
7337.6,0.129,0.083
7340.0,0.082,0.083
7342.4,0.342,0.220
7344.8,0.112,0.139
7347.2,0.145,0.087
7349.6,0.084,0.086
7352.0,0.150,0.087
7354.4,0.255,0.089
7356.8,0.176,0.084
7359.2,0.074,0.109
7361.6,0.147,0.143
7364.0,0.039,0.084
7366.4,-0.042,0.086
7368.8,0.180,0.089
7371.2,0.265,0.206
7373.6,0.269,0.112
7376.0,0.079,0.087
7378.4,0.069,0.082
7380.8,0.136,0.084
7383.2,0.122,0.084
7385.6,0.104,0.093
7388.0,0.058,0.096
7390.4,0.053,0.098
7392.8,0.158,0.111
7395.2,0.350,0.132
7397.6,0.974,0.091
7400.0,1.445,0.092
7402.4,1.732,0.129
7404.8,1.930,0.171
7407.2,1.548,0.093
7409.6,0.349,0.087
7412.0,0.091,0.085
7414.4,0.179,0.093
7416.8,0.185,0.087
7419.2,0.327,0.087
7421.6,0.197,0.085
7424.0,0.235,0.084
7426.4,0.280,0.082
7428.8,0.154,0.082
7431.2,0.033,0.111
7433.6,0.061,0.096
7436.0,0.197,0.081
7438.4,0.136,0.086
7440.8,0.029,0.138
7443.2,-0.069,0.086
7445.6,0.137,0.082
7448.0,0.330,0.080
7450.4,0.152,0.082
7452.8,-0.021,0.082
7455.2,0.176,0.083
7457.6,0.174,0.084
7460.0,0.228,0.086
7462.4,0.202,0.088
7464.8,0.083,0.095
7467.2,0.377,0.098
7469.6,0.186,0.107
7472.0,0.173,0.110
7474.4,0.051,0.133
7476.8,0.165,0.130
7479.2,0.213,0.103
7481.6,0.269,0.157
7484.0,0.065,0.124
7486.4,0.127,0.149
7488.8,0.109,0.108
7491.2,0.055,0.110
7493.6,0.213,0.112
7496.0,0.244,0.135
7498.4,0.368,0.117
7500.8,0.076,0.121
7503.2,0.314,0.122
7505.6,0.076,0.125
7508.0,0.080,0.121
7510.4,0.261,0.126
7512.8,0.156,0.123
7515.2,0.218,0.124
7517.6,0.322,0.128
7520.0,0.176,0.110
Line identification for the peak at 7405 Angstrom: [O II]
